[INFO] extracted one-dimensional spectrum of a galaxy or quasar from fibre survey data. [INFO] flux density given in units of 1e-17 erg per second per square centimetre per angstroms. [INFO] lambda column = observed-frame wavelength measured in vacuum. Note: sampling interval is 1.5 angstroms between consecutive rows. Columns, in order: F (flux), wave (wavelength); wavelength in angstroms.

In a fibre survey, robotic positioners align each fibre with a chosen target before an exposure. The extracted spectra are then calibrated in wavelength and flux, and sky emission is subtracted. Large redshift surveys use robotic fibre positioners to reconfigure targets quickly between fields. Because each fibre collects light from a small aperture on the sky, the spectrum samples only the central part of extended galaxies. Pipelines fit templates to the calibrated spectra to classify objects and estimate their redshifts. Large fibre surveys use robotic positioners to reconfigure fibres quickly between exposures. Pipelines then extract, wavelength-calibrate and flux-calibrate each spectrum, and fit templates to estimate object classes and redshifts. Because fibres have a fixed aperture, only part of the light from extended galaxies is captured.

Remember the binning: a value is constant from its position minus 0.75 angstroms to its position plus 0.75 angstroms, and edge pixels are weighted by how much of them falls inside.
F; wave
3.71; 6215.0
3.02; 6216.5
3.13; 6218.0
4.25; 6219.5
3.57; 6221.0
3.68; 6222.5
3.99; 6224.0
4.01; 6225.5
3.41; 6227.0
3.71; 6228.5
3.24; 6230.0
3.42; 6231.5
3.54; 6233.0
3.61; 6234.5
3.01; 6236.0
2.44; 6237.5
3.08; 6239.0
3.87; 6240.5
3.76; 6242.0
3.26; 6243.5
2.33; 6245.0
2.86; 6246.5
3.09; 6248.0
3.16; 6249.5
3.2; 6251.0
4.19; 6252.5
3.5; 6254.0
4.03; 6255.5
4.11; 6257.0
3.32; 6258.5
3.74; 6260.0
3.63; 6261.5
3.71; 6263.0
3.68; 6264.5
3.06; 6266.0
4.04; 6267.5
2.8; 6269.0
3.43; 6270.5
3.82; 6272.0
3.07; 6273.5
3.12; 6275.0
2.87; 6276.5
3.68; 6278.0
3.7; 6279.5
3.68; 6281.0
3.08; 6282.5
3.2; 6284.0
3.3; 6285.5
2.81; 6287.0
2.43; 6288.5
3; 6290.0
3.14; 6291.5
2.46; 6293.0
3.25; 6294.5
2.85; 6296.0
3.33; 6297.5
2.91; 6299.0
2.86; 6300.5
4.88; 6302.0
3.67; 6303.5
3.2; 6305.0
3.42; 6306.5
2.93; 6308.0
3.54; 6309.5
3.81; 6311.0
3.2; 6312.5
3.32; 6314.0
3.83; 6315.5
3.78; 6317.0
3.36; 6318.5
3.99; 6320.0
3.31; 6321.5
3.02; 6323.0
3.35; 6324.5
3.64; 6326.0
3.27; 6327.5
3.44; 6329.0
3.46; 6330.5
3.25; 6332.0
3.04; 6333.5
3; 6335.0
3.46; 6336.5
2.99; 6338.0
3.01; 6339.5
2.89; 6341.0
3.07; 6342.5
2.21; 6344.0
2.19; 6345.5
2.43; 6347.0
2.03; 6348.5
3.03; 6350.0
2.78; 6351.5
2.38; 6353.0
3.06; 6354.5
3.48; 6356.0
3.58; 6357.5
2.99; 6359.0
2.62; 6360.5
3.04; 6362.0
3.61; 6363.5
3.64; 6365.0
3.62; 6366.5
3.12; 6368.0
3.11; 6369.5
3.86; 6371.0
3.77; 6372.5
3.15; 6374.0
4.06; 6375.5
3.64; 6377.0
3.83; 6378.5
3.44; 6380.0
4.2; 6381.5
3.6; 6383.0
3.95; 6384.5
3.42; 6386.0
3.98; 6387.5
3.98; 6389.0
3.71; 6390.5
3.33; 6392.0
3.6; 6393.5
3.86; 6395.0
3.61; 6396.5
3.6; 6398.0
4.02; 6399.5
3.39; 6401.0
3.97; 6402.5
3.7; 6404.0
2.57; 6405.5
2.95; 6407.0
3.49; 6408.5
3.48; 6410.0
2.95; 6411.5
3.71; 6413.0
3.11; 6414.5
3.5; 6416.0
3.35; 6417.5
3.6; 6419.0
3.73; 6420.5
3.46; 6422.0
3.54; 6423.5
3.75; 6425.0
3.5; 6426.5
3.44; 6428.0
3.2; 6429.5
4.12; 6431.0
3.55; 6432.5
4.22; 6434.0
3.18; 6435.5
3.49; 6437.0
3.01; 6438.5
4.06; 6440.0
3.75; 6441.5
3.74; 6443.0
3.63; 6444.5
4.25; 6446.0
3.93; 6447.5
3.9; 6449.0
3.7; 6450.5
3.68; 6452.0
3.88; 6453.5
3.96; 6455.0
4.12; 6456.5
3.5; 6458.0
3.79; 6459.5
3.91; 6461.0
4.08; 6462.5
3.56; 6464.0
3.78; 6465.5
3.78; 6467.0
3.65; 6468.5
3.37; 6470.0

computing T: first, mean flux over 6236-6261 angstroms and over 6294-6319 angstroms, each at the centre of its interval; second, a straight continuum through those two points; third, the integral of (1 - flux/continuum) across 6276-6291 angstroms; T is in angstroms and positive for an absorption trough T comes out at 1.0 angstroms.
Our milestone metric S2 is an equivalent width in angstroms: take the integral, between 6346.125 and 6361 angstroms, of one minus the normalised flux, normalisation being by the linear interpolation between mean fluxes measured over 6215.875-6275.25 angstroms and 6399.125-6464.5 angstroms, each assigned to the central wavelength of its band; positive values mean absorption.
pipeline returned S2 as 3.0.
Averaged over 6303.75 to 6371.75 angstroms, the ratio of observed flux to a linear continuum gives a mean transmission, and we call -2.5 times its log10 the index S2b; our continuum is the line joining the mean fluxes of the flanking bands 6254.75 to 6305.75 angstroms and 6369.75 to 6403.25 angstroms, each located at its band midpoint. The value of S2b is 0.11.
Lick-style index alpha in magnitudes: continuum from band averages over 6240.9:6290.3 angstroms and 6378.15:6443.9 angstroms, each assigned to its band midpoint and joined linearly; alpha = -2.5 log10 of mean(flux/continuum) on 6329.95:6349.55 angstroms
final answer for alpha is 0.22 mag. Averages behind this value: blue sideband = 3.36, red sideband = 3.58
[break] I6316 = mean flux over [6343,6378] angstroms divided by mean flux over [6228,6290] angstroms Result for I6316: 0.93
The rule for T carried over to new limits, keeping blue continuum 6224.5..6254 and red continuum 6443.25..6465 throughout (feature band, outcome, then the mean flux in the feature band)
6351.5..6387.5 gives 2.05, 3.44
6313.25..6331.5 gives 0.29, 3.48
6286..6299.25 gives 2.09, 2.92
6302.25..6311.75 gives -0.02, 3.5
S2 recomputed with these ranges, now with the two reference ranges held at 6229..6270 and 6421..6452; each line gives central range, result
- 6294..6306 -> 0.3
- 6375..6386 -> -0.6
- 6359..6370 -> 1.0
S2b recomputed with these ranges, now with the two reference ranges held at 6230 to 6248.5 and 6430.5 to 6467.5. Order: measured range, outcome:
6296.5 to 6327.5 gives -0.02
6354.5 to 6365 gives 0.09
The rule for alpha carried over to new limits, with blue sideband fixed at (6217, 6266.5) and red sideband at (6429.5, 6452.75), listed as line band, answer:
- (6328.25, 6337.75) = 0.10 mag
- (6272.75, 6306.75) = 0.10 mag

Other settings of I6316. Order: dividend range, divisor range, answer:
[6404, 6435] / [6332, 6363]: 1.20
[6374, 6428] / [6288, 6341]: 1.09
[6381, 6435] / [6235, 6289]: 1.07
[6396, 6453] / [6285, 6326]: 1.08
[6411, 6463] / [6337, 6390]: 1.13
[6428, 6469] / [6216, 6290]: 1.10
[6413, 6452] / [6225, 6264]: 1.06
